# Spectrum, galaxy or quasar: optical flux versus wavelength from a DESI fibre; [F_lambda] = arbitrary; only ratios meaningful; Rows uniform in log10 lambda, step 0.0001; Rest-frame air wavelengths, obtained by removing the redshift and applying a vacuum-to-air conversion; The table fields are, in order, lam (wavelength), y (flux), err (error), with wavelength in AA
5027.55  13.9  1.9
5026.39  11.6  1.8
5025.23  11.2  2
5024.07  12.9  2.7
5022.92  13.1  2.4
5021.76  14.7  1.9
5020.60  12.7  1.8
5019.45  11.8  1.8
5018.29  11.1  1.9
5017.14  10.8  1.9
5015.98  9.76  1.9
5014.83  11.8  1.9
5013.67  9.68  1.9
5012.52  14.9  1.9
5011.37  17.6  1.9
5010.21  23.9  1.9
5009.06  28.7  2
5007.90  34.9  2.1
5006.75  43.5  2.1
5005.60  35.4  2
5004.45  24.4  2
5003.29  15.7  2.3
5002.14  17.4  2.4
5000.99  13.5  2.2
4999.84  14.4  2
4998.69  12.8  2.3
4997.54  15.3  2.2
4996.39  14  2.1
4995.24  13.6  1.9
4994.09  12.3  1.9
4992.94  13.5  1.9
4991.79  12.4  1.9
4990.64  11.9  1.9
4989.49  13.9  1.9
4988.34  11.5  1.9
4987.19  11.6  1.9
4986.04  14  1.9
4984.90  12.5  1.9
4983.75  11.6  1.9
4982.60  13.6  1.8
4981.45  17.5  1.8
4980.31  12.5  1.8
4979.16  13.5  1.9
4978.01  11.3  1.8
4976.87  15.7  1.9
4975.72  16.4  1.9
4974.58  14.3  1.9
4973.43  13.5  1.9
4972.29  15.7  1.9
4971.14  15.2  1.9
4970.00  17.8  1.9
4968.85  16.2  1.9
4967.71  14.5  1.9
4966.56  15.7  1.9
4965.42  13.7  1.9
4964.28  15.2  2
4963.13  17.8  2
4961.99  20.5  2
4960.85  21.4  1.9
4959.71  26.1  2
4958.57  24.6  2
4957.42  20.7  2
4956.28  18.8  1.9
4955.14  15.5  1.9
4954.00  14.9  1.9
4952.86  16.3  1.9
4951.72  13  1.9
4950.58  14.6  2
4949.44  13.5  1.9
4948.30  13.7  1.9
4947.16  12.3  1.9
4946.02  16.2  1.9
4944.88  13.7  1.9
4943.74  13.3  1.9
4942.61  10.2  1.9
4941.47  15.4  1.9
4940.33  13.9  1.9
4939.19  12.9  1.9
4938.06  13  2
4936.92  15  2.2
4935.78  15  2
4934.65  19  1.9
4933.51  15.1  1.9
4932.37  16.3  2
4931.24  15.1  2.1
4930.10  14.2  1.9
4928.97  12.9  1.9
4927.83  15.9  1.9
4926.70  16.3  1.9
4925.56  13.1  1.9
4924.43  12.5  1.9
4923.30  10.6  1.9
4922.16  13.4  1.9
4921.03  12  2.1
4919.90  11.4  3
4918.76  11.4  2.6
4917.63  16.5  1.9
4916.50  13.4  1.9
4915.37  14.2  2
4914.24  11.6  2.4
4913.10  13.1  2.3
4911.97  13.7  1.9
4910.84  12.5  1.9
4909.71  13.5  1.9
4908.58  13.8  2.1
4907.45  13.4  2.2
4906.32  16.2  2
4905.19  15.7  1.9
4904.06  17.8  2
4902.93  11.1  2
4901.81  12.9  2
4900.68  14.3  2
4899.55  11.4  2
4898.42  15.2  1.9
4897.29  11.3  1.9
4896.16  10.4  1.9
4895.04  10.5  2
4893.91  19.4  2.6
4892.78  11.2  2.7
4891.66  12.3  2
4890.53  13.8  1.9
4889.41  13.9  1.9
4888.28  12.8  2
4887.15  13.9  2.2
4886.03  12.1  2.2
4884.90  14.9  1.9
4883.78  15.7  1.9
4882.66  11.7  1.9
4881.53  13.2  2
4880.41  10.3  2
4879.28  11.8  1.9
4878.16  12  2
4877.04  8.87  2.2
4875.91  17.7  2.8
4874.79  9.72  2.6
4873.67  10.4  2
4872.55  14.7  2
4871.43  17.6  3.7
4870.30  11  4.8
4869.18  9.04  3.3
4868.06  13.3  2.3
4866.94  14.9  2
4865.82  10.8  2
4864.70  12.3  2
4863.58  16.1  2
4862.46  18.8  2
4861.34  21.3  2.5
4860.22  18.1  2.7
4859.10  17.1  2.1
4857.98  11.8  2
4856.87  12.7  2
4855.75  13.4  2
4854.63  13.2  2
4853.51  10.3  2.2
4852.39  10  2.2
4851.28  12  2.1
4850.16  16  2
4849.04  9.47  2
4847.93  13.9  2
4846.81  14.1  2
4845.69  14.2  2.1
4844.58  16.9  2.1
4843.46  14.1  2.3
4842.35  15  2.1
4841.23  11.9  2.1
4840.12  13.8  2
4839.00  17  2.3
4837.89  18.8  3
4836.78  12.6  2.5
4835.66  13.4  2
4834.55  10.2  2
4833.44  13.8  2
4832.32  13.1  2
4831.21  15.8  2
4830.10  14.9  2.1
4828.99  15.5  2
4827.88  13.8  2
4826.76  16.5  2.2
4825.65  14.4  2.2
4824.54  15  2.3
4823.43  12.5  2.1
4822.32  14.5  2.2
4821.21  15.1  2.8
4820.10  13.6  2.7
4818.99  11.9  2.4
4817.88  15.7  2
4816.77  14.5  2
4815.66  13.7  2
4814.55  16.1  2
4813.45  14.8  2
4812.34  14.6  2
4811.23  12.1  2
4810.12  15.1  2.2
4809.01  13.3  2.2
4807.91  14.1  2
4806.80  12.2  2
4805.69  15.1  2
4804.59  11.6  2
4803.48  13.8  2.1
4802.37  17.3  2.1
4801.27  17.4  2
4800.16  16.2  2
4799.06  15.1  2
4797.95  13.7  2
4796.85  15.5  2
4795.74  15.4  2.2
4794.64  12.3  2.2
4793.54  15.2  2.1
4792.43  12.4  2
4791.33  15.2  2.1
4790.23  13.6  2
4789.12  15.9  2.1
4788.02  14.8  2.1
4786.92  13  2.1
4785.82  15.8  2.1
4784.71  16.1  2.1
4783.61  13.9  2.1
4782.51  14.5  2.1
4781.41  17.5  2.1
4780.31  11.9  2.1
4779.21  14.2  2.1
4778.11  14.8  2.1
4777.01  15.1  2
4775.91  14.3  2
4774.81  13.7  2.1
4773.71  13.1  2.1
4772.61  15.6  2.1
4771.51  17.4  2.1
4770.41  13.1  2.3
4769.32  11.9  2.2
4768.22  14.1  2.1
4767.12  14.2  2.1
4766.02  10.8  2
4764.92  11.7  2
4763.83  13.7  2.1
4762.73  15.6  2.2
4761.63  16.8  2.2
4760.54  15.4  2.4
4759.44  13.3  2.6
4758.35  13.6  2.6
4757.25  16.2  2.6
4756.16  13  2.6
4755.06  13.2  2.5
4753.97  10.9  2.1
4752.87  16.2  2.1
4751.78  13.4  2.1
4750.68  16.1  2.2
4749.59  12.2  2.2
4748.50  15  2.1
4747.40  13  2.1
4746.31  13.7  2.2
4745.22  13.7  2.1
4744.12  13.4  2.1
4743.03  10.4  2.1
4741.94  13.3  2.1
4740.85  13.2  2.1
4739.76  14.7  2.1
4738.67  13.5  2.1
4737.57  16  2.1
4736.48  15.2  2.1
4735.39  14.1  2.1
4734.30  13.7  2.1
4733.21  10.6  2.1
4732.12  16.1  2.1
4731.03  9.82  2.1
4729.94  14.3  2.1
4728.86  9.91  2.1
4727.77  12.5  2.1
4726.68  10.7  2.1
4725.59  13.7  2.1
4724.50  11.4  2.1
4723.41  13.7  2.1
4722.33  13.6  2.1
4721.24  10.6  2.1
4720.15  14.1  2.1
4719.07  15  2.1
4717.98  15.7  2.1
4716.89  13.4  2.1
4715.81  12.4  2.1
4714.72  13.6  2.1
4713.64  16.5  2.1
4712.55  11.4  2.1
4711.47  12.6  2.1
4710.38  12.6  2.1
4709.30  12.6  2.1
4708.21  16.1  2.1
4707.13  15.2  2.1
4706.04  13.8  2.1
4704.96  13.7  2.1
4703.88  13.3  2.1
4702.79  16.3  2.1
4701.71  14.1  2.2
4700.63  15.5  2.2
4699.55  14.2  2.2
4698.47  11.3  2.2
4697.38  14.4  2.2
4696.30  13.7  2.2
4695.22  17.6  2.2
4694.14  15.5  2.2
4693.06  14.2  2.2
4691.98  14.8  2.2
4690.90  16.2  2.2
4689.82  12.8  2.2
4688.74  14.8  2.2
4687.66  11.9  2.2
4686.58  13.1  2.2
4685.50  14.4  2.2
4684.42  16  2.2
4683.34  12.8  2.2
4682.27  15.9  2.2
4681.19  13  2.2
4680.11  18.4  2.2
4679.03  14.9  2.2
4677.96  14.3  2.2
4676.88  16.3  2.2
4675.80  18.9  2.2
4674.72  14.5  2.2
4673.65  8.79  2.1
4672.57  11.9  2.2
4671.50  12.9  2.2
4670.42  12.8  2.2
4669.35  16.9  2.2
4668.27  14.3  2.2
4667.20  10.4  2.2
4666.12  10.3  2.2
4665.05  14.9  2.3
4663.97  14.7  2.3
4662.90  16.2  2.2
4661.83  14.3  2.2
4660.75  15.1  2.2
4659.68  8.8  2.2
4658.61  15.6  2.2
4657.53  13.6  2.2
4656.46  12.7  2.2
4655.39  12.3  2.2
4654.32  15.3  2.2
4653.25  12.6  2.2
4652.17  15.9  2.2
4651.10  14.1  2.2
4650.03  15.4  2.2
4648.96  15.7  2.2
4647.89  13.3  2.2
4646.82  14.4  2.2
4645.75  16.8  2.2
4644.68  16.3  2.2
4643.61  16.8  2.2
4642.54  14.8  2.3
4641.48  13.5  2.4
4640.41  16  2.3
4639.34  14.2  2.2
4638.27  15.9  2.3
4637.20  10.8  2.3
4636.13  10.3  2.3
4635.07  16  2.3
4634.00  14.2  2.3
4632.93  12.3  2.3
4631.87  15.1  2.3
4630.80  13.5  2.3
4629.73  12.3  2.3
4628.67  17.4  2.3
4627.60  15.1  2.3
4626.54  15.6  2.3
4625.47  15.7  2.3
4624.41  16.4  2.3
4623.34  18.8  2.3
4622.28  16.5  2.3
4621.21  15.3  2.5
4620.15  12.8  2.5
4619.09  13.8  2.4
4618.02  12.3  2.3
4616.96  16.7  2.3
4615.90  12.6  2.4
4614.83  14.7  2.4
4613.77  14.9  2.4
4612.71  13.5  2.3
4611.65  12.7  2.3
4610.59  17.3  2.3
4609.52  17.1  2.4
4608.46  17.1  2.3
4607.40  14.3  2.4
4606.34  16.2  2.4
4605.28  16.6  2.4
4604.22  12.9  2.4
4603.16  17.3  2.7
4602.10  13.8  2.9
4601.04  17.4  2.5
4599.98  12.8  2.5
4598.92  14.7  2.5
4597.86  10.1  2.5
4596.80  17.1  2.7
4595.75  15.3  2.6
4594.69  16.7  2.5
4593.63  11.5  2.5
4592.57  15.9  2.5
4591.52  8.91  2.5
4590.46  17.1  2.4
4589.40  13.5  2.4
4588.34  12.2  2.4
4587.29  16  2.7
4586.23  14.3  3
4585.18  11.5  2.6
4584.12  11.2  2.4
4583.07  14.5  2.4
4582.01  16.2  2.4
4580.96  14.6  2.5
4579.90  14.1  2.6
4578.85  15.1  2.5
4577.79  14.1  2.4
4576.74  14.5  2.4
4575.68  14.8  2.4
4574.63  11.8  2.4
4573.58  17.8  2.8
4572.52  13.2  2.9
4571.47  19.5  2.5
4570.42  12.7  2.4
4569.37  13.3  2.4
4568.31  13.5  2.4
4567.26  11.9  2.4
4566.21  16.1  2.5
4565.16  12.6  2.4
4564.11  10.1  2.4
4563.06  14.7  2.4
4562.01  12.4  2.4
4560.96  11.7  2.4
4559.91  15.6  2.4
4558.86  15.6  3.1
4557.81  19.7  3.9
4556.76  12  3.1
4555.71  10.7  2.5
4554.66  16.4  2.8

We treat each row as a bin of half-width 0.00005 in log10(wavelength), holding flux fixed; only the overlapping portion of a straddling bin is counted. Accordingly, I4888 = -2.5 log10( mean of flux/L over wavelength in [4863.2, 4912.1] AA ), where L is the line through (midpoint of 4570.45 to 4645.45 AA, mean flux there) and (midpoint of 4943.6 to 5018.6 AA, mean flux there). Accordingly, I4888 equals 0.21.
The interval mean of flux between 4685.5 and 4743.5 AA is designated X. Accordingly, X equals 13.7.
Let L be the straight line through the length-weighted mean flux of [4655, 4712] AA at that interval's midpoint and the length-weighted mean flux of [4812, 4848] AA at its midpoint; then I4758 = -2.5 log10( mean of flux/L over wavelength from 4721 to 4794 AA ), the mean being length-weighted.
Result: 0.04 mag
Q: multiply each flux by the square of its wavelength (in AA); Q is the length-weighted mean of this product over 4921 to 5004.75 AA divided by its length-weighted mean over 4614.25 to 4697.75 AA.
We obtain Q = 1.2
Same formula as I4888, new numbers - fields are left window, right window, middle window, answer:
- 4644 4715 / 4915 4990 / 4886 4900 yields 0.14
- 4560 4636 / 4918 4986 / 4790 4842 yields 0.03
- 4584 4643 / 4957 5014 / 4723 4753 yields 0.16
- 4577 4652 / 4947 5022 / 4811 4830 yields 0.08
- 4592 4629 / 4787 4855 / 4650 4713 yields 0.05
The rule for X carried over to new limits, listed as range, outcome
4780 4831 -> 14.5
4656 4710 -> 14.2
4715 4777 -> 13.6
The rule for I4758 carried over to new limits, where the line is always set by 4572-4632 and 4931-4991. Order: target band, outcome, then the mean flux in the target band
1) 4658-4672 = 0.086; 13.6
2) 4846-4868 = 0.080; 14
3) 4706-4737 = 0.122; 13.3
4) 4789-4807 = 0.028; 14.6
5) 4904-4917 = 0.092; 13.9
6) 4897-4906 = 0.097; 13.9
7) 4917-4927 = 0.173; 12.9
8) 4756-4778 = 0.056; 14.2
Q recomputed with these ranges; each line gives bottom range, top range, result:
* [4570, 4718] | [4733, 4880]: 1.05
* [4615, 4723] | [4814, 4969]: 1.10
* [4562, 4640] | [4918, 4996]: 1.19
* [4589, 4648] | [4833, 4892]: 1.02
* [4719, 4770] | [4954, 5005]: 1.27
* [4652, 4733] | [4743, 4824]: 1.07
